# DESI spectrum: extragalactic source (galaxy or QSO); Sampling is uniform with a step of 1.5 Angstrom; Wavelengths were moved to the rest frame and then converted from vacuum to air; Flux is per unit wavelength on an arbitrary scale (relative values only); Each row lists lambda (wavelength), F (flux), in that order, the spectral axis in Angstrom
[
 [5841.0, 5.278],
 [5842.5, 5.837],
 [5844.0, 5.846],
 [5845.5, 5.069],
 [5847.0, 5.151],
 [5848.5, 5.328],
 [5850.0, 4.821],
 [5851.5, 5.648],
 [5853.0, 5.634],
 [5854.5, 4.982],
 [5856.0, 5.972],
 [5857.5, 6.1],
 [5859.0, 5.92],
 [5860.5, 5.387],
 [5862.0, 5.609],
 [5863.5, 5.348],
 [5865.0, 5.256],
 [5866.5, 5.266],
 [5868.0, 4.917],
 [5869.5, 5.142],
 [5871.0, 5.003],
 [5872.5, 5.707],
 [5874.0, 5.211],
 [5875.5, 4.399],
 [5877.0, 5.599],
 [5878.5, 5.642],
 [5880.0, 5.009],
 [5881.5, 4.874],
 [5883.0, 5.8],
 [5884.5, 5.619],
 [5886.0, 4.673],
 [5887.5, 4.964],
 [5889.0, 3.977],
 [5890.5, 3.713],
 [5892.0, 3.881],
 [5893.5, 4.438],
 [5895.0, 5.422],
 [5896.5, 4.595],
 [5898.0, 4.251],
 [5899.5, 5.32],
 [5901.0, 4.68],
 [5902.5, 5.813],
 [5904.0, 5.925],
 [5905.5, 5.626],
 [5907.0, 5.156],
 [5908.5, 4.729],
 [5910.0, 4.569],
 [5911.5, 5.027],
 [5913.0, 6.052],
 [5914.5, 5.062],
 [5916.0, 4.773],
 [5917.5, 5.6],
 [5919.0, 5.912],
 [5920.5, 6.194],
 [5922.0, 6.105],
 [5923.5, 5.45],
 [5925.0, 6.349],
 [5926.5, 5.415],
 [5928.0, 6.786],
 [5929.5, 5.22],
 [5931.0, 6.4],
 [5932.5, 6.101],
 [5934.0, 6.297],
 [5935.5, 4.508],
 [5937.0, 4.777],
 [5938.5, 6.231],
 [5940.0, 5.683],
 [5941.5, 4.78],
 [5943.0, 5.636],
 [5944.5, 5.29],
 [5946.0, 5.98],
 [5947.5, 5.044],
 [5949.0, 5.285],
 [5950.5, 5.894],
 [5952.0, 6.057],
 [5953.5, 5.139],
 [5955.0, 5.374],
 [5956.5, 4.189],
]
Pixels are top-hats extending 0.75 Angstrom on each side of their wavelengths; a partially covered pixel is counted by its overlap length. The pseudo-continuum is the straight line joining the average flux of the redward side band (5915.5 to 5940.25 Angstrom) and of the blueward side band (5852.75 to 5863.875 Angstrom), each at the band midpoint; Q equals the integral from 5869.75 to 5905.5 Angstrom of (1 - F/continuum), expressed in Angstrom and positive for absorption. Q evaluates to 4.3 Angstrom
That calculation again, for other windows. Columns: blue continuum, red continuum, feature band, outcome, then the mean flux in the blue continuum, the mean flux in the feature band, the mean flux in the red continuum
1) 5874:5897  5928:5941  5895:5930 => -0.61 Angstrom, 4.86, 5.42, 5.7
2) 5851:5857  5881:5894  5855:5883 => -1.07 Angstrom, 5.58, 5.36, 4.66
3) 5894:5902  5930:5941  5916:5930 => -1.12 Angstrom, 4.87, 5.84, 5.68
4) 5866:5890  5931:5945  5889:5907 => 1.35 Angstrom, 5.1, 4.85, 5.53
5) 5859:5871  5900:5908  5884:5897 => 1.95 Angstrom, 5.3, 4.57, 5.41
